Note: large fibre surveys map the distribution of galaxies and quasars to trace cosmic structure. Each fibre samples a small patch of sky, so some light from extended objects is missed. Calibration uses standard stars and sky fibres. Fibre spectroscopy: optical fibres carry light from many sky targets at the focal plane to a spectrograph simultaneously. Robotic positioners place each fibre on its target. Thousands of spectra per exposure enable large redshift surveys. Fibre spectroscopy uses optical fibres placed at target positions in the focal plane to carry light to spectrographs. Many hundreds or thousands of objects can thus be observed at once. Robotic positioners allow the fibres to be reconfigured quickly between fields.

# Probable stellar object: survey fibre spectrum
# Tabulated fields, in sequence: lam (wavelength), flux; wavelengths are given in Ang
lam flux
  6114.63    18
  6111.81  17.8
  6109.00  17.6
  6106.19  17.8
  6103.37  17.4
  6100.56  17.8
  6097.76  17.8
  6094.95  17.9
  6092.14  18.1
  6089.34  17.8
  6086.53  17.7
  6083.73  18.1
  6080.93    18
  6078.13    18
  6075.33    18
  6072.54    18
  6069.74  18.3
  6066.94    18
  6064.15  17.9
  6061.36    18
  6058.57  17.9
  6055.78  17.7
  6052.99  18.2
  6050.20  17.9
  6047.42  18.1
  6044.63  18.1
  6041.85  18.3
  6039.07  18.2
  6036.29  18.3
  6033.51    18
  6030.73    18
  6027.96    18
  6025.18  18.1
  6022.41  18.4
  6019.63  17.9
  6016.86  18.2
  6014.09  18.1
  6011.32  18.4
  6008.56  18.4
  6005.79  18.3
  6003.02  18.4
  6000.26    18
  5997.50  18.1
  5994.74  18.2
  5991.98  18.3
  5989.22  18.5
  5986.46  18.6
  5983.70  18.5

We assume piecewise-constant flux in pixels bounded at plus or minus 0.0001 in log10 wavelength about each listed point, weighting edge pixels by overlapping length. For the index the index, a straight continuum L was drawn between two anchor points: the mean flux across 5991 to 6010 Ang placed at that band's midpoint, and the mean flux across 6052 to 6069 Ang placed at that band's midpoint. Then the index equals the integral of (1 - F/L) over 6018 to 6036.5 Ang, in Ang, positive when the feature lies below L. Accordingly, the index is 0.0 Ang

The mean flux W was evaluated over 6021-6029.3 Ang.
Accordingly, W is 18.1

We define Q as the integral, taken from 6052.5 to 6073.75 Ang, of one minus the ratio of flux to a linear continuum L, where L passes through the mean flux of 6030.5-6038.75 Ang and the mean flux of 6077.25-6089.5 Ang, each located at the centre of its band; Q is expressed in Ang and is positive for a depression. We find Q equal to 0.0 Ang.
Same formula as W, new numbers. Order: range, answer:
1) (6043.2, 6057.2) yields 18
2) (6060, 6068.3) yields 18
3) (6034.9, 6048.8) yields 18.2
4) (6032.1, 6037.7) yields 18.1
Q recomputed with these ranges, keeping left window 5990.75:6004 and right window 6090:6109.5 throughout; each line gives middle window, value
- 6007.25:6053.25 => -0.2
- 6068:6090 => -0.2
